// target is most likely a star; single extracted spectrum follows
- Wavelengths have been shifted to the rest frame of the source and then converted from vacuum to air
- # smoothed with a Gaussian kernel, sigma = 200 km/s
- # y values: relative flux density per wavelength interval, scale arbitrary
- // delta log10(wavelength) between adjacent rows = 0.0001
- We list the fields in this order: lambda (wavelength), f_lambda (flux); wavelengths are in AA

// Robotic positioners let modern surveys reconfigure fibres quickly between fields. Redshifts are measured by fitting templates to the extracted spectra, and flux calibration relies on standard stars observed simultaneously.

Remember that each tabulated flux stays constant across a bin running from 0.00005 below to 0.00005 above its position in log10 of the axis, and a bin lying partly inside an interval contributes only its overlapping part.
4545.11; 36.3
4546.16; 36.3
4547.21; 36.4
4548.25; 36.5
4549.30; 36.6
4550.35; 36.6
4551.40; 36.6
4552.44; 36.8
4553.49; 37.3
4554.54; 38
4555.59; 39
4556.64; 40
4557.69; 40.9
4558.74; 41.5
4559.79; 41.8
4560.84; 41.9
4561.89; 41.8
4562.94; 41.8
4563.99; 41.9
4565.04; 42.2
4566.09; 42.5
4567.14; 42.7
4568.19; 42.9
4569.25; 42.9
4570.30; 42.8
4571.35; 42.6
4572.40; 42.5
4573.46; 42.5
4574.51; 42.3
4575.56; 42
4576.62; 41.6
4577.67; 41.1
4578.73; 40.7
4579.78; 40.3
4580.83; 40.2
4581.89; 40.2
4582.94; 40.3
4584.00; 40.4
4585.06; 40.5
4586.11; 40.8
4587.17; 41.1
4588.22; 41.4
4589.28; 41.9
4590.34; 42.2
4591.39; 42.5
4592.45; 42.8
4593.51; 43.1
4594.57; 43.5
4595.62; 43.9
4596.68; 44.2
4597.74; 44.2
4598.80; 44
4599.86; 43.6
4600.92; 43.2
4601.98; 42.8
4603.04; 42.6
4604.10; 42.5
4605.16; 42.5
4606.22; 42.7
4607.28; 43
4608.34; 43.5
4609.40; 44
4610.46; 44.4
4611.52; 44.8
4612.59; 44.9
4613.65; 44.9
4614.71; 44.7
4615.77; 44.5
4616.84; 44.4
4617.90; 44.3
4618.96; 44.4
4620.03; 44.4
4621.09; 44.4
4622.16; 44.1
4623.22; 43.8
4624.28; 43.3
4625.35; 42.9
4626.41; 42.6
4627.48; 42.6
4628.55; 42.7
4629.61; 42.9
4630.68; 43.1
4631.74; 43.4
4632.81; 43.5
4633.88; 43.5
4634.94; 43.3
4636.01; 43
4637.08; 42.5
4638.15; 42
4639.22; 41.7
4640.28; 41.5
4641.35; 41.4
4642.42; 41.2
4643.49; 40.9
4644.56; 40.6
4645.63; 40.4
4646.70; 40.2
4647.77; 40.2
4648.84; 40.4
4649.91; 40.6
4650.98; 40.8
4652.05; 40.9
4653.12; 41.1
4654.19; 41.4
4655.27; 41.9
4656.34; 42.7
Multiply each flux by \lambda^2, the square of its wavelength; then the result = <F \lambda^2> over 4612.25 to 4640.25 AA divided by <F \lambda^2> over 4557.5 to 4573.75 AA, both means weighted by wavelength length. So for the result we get 1.06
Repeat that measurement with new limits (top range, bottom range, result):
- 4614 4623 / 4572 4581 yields 1.09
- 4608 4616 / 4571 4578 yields 1.07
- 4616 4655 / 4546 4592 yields 1.07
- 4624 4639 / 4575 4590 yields 1.07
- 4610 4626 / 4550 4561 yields 1.16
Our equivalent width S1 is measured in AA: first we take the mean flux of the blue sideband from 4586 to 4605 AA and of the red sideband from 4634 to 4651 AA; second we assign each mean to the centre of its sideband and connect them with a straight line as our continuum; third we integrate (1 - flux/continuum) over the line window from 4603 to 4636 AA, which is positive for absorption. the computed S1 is -1.2 AA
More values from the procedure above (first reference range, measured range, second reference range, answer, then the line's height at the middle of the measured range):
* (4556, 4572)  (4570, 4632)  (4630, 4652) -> -1.5 AA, 41.9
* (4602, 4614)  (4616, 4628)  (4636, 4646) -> -0.3 AA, 42.7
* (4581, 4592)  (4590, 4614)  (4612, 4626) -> -0.5 AA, 42.6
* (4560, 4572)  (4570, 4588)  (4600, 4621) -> 0.6 AA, 42.8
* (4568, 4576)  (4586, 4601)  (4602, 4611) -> 0.0 AA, 42.9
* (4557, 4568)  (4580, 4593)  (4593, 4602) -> 0.6 AA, 43.1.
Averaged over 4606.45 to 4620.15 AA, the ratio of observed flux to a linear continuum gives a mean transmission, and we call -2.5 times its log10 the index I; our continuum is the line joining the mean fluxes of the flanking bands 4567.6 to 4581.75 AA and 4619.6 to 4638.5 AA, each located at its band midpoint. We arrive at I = -0.04 mag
